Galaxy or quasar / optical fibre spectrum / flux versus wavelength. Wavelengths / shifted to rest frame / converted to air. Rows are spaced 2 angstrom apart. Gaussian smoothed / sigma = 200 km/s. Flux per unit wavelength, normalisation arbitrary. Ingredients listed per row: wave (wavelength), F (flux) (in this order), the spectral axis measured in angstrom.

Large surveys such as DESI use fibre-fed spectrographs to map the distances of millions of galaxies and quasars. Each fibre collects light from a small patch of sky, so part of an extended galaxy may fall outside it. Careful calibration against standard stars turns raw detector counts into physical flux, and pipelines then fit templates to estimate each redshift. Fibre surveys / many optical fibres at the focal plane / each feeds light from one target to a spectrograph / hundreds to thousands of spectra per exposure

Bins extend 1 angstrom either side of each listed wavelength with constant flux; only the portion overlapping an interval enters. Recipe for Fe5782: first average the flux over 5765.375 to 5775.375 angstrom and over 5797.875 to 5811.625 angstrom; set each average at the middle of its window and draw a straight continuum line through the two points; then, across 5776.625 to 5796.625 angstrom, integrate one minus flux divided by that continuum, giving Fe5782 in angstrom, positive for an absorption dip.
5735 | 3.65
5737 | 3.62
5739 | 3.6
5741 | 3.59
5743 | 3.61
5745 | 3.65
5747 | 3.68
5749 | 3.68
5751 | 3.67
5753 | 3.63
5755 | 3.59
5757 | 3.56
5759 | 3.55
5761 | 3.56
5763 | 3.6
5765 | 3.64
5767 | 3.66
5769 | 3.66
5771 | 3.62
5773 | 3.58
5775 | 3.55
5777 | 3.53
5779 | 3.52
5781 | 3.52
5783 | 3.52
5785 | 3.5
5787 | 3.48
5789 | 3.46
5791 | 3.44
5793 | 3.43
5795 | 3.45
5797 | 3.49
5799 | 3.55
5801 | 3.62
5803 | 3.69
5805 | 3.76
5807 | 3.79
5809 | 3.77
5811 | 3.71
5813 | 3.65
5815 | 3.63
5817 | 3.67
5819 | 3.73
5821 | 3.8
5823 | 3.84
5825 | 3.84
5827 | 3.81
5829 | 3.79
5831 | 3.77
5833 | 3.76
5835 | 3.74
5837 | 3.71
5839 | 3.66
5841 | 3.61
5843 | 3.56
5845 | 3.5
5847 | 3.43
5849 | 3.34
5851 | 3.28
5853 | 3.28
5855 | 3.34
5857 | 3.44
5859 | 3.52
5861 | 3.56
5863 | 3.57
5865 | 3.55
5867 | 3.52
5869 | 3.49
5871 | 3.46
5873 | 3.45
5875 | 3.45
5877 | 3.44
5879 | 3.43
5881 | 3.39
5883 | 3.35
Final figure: 0.9 angstrom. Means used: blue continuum 3.62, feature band 3.48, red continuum 3.7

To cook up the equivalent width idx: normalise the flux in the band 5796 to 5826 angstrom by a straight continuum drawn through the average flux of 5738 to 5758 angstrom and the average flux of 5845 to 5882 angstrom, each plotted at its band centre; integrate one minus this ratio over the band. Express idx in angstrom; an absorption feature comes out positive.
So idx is -1.51 angstrom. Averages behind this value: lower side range 3.63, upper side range 3.44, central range 3.7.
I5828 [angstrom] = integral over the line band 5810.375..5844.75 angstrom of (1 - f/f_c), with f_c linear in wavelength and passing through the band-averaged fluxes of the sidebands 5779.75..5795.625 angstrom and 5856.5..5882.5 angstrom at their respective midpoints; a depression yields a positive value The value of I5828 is -2.36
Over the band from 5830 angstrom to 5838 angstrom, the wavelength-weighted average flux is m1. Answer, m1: 3.75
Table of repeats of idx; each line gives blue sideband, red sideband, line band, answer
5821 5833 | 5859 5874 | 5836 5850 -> 0.55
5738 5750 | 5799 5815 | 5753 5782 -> 0.60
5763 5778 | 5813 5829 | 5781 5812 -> 0.90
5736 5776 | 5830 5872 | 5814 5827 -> -0.73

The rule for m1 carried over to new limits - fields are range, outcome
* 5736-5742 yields 3.6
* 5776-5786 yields 3.52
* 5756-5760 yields 3.55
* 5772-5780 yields 3.54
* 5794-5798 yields 3.47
